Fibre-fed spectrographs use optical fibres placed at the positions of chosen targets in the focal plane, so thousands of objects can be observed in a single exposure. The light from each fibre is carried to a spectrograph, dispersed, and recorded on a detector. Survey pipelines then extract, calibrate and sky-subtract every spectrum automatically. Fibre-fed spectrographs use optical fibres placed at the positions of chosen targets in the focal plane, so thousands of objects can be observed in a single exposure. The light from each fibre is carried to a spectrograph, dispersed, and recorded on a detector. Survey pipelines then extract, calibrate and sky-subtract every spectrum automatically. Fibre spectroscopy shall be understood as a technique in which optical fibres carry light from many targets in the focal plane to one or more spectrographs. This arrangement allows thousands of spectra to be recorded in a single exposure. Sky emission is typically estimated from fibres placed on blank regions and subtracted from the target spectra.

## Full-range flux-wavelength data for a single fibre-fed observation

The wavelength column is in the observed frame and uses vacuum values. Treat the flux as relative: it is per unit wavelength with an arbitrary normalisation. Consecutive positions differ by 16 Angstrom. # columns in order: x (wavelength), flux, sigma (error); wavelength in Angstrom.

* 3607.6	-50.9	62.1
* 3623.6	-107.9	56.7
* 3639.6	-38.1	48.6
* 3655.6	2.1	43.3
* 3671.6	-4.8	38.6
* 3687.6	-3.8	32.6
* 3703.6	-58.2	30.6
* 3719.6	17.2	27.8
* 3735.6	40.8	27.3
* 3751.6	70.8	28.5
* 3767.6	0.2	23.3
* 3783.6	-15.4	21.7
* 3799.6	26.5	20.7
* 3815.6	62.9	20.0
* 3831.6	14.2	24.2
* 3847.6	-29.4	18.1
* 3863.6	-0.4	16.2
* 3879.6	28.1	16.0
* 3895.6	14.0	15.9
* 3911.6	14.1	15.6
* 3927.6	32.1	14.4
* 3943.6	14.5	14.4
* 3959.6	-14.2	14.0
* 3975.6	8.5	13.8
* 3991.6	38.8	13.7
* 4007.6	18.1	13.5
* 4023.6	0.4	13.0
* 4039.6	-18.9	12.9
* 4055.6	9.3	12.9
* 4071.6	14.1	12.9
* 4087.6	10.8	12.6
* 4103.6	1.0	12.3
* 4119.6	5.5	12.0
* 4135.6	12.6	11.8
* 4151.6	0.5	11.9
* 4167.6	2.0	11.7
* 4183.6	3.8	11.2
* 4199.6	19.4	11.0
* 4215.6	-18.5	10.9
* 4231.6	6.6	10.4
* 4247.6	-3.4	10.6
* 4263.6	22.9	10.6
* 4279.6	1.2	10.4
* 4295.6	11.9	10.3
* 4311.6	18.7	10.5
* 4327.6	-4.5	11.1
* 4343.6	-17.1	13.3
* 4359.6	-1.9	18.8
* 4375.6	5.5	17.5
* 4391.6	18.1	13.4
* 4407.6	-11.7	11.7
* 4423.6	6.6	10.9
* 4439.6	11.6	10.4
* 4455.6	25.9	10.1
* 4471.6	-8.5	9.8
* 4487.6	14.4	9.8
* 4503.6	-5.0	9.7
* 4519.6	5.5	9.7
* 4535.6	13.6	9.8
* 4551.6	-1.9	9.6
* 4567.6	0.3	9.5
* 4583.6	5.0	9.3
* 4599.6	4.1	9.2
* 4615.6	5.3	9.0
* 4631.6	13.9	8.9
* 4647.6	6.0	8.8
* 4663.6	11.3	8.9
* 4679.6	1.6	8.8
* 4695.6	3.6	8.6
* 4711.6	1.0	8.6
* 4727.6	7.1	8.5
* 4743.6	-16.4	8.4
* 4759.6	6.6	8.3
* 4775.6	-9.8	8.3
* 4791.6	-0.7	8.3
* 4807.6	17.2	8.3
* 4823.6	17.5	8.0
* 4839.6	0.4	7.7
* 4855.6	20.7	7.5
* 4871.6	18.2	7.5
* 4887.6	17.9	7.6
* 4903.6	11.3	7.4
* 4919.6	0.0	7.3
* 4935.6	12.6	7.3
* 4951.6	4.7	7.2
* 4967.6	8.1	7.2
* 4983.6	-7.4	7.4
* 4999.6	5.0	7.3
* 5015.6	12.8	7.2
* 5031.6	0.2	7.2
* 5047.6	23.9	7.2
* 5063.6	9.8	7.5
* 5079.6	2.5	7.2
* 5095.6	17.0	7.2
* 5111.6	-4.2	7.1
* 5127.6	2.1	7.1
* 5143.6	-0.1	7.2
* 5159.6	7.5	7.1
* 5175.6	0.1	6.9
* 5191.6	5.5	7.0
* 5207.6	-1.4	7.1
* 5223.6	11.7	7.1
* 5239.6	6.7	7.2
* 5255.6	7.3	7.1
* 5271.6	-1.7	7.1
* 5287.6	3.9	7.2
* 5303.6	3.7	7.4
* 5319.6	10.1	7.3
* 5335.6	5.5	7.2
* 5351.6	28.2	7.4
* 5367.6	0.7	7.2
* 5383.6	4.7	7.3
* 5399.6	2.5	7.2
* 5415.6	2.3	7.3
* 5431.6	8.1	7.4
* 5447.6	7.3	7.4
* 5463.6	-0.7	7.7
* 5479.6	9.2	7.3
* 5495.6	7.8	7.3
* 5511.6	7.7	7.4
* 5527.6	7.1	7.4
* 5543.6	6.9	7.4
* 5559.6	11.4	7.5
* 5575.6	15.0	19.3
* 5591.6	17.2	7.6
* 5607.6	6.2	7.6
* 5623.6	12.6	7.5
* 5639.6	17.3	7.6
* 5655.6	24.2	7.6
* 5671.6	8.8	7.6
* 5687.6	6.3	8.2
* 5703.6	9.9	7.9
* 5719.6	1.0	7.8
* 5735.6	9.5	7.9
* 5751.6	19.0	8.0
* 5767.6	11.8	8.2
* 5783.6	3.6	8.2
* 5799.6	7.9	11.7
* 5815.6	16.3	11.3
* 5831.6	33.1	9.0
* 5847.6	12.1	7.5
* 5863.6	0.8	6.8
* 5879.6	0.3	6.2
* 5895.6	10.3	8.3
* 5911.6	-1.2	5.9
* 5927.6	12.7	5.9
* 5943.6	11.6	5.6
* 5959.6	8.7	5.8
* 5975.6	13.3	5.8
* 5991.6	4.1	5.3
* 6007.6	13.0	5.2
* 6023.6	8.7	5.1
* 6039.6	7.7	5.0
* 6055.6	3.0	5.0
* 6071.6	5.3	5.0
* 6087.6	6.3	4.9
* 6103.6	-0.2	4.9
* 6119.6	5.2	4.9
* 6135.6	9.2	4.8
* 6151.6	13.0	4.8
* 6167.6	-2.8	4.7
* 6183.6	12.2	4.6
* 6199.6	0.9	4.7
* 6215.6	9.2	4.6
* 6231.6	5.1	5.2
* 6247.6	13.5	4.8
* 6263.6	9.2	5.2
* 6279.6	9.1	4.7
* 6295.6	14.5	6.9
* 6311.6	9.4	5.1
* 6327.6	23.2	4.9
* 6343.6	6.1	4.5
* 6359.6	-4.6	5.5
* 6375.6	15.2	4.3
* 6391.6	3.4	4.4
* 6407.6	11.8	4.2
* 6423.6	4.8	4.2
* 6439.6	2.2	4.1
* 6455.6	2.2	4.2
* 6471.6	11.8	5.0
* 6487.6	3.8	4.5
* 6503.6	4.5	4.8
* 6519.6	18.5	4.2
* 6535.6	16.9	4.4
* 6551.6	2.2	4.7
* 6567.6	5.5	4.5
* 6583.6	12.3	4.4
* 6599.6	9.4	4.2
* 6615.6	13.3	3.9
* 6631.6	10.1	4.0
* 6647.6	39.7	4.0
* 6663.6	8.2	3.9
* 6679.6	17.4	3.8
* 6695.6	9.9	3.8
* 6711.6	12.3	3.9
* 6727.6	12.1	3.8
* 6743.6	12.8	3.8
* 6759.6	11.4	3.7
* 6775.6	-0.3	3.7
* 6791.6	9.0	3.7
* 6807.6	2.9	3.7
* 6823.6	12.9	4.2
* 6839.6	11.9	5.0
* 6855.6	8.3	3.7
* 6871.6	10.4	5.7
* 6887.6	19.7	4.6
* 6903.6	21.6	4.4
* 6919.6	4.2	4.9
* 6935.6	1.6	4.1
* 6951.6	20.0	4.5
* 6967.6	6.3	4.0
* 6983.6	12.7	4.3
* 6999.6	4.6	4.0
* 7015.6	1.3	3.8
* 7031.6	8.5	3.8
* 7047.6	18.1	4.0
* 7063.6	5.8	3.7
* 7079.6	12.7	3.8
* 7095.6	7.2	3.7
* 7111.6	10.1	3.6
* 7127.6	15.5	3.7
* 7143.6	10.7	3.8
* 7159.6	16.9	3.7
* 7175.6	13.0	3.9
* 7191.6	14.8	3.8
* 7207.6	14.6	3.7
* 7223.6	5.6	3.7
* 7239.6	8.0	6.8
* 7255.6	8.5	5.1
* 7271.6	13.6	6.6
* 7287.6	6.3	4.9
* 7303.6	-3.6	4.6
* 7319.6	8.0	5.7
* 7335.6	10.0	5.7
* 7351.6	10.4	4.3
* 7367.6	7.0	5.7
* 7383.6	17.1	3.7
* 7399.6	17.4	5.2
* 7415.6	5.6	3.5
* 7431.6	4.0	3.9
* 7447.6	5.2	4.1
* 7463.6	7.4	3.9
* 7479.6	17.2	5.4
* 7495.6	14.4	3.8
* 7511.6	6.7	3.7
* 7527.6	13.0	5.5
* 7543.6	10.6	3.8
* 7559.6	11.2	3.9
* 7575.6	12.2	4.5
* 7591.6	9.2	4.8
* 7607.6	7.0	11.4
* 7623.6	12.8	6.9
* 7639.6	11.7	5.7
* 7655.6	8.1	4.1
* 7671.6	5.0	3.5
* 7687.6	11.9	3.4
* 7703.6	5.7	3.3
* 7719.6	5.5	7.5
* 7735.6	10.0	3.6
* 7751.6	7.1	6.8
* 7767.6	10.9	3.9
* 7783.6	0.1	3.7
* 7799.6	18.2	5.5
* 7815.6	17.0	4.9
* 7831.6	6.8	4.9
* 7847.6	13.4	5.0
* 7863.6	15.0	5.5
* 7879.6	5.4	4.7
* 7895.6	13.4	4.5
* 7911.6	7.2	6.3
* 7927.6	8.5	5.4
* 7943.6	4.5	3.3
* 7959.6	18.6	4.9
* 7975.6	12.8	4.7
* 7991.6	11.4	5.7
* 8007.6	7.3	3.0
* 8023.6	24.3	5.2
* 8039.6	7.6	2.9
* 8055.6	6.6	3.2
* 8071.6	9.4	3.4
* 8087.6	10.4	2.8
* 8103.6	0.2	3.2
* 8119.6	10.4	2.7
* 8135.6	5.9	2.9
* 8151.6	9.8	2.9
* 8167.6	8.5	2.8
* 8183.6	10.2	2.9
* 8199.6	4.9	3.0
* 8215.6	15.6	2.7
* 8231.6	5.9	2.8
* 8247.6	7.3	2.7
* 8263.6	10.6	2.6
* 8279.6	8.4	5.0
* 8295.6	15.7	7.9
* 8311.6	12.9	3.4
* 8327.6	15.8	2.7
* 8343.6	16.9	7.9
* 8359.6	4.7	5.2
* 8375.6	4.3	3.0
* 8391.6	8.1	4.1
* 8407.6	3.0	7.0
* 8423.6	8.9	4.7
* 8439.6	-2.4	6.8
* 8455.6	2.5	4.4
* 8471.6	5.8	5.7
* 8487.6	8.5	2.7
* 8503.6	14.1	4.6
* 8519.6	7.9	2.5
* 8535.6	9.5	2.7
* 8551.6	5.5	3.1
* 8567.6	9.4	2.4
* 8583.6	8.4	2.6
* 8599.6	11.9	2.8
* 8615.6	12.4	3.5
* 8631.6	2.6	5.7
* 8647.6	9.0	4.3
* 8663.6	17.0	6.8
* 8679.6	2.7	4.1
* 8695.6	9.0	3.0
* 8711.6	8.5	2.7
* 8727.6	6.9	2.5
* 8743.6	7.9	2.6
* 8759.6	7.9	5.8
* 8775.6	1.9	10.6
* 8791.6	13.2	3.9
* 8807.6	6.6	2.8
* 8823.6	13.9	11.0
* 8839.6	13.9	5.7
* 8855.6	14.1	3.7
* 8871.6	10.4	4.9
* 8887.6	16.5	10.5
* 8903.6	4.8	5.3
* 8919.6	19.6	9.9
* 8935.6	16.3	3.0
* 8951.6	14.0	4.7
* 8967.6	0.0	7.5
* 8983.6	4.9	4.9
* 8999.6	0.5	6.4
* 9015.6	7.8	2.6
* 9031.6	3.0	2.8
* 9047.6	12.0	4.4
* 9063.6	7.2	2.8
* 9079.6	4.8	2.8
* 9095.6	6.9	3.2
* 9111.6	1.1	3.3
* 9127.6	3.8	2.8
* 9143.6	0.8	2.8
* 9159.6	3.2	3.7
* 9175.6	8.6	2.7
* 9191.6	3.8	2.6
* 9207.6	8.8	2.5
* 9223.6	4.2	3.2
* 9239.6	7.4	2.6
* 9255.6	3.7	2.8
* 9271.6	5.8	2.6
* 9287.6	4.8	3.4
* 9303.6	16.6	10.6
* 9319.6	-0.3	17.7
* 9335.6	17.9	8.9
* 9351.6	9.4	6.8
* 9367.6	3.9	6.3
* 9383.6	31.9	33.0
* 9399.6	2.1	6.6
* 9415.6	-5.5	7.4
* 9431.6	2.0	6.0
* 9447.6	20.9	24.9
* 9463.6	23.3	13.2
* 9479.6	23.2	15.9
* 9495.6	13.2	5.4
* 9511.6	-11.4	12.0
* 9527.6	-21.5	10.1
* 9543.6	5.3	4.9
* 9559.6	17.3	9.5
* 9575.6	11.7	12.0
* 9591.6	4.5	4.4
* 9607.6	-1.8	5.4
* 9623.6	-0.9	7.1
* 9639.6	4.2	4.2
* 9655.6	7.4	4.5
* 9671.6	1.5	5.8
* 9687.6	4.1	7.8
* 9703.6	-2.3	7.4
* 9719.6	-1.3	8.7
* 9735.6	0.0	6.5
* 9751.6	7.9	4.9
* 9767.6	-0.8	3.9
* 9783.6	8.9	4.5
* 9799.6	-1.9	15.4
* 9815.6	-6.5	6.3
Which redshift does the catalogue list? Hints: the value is 0.78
